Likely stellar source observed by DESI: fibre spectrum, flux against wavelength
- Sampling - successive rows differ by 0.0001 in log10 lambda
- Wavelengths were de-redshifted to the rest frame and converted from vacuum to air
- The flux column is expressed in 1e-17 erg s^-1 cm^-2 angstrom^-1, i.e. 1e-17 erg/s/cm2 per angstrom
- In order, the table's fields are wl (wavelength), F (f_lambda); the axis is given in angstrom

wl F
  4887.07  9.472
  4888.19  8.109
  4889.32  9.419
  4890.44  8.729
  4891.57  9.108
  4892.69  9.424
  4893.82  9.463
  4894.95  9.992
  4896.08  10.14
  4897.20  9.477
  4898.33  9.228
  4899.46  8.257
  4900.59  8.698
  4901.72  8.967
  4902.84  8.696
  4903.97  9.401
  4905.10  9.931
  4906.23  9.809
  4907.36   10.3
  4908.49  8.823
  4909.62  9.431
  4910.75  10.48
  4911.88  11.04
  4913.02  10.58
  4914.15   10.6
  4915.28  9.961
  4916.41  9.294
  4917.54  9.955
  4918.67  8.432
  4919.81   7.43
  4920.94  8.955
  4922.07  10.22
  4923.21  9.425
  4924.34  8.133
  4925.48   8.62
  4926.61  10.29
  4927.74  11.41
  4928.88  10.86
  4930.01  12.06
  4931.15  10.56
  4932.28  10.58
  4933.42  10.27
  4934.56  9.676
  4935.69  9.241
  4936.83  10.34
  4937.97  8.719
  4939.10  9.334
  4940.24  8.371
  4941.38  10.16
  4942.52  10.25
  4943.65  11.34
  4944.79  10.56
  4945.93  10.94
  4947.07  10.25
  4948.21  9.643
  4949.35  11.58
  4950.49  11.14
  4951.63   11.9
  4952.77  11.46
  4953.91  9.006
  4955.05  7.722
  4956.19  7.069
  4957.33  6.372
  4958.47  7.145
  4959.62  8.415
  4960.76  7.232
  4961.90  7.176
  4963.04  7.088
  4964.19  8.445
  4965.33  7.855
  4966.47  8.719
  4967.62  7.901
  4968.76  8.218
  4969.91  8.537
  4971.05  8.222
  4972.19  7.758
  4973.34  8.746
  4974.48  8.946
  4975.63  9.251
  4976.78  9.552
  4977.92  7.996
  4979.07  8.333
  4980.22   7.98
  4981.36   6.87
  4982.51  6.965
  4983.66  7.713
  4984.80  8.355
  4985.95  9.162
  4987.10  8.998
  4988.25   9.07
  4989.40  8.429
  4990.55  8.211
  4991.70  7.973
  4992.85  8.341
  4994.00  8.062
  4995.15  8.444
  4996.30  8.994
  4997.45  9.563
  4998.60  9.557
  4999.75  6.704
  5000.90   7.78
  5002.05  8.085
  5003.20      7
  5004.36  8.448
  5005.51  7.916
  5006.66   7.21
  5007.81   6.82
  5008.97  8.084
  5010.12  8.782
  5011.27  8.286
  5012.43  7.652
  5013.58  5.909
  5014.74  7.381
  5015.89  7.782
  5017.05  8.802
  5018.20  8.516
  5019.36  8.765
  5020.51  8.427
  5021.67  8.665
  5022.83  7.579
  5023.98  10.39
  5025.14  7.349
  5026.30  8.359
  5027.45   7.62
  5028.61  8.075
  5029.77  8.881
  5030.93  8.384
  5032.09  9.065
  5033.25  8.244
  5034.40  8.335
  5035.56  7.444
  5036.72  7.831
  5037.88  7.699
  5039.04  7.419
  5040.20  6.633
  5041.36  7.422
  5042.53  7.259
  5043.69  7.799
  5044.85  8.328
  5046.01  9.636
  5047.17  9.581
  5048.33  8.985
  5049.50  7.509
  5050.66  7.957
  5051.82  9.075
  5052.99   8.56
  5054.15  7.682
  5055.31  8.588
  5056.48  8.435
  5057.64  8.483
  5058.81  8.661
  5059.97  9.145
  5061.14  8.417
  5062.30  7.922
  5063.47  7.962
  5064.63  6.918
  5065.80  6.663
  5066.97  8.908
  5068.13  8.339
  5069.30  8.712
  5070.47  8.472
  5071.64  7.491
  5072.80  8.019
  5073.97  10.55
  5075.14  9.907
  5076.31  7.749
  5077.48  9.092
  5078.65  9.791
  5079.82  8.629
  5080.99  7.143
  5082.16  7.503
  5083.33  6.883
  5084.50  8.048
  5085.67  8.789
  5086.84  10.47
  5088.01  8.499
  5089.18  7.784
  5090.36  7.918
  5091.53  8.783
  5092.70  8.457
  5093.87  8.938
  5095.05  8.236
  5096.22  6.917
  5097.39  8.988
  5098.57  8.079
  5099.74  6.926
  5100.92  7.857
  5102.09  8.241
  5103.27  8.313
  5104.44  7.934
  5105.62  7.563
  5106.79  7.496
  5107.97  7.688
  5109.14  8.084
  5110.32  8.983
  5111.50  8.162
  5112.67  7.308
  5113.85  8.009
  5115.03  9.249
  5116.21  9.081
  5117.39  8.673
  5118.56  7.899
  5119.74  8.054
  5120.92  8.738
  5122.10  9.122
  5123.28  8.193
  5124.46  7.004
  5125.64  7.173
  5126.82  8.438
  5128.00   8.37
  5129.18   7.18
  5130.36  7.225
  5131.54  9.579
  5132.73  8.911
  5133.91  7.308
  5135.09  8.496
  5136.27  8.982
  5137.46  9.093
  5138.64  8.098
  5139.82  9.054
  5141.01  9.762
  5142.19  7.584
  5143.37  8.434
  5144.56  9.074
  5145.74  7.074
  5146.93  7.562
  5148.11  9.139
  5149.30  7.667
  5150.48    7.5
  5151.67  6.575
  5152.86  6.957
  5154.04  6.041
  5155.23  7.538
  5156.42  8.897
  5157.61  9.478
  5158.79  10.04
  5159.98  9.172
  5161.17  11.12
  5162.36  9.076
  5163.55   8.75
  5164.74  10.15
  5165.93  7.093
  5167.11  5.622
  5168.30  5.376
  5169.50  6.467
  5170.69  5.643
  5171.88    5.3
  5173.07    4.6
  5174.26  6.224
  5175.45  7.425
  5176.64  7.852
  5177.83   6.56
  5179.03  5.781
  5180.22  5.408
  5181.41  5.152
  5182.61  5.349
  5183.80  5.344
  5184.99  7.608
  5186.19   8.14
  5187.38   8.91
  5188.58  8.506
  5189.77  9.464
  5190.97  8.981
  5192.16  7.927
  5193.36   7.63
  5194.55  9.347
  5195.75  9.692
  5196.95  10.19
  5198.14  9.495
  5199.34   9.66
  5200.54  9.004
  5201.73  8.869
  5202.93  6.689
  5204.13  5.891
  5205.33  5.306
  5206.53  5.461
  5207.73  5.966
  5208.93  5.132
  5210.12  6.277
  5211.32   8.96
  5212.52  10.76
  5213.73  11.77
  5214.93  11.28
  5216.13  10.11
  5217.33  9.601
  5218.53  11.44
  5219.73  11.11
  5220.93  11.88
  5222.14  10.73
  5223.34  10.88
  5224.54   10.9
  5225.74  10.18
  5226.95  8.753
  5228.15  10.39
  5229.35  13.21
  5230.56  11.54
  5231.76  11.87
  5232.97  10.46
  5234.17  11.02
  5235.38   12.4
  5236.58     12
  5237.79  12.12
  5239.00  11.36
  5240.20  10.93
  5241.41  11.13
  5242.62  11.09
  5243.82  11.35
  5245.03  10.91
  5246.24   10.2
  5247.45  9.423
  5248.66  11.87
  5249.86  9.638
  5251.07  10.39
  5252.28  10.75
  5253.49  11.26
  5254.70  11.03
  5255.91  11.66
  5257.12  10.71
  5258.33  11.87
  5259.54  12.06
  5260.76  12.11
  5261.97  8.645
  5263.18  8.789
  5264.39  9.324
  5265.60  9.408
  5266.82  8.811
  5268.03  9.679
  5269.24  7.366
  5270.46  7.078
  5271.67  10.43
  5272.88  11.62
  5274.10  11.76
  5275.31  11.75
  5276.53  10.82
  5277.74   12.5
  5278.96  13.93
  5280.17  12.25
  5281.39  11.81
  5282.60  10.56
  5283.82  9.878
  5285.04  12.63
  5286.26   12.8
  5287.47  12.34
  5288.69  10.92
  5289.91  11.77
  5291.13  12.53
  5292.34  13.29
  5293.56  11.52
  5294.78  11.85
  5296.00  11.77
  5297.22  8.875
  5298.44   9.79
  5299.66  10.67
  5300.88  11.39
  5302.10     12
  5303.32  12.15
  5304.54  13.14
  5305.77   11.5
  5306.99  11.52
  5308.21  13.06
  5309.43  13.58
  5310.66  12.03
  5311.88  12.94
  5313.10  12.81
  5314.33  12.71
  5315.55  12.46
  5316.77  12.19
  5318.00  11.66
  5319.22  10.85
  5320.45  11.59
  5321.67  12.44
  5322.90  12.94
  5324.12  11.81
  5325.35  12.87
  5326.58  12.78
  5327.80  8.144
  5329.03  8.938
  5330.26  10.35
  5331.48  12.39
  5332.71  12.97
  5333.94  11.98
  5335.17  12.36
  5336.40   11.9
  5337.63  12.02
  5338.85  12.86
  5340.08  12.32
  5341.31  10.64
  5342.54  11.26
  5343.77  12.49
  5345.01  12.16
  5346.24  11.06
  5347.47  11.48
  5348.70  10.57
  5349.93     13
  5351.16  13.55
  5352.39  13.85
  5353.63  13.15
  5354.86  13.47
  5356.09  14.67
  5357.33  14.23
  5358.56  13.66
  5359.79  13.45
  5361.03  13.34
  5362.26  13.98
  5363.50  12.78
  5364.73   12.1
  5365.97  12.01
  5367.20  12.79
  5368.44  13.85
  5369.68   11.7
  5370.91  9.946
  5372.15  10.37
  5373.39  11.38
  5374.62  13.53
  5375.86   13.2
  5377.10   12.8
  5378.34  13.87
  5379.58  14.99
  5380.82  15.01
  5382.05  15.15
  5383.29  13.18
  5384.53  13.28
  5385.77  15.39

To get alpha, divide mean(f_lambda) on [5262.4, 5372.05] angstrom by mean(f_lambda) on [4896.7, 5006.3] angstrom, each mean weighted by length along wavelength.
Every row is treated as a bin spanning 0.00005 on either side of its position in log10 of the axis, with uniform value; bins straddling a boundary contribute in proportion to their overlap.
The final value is 1.30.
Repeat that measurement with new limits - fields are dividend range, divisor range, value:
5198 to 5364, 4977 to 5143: 1.36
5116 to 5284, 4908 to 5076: 1.05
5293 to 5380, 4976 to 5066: 1.49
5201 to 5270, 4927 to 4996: 1.12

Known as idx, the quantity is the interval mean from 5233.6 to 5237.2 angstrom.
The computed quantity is 11.8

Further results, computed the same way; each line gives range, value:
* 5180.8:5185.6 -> 5.86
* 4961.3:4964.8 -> 7.57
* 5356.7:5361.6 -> 13.7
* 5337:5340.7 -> 12.4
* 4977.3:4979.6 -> 8.2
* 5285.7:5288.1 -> 12.6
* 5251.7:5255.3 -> 11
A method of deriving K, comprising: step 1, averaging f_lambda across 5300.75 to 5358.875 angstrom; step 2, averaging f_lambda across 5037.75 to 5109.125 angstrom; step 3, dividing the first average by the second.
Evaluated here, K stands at 1.48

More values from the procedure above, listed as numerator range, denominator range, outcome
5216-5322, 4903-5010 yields 1.25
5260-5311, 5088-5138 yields 1.37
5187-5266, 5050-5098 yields 1.19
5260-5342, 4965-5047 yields 1.40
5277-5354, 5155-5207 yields 1.56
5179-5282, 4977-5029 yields 1.21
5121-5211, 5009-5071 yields 0.94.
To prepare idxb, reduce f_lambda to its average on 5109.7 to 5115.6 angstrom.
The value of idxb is 8.33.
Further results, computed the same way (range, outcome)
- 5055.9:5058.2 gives 8.48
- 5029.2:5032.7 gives 8.76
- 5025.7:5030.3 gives 8.22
